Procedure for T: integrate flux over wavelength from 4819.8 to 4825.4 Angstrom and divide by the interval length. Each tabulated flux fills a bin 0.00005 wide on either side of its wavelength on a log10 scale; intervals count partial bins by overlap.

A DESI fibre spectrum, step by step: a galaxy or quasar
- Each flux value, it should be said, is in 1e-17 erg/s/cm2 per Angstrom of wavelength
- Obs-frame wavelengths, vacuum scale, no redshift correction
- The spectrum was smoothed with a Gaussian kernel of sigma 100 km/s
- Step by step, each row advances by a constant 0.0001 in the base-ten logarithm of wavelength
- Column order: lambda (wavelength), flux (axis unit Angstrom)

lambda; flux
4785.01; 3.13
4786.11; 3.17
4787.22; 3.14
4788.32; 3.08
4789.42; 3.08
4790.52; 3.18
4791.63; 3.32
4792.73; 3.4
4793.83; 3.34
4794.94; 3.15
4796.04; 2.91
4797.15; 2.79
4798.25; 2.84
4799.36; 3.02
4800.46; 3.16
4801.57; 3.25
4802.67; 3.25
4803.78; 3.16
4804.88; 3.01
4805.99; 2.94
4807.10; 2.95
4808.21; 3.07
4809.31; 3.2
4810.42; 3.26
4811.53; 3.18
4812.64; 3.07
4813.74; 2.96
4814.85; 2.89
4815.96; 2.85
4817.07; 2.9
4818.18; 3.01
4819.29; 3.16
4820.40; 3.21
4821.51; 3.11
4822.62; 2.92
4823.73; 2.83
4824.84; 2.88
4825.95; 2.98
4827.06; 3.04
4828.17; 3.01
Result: 2.99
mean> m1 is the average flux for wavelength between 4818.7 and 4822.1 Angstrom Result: 3.16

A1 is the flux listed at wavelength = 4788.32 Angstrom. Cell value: 3.08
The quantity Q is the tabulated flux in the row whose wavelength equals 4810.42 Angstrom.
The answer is 3.26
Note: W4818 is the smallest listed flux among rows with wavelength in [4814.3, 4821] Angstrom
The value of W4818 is 2.85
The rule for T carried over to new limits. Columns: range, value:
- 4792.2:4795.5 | 3.3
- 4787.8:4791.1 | 3.11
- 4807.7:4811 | 3.18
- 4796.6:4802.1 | 3.01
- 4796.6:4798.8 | 2.82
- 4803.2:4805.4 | 3.09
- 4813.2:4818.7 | 2.92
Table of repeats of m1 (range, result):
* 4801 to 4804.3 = 3.22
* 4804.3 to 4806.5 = 2.98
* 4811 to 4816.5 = 2.99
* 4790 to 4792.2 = 3.25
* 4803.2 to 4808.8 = 3.03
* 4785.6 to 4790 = 3.12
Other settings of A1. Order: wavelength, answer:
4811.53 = 3.18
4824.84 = 2.88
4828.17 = 3.01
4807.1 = 2.95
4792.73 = 3.4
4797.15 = 2.79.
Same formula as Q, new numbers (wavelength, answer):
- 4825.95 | 2.98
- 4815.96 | 2.85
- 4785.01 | 3.13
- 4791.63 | 3.32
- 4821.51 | 3.11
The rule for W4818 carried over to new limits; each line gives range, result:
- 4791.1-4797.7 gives 2.79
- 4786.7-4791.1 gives 3.08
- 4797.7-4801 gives 2.84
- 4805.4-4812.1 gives 2.94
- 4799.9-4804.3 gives 3.16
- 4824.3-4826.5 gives 2.88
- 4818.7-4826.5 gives 2.83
